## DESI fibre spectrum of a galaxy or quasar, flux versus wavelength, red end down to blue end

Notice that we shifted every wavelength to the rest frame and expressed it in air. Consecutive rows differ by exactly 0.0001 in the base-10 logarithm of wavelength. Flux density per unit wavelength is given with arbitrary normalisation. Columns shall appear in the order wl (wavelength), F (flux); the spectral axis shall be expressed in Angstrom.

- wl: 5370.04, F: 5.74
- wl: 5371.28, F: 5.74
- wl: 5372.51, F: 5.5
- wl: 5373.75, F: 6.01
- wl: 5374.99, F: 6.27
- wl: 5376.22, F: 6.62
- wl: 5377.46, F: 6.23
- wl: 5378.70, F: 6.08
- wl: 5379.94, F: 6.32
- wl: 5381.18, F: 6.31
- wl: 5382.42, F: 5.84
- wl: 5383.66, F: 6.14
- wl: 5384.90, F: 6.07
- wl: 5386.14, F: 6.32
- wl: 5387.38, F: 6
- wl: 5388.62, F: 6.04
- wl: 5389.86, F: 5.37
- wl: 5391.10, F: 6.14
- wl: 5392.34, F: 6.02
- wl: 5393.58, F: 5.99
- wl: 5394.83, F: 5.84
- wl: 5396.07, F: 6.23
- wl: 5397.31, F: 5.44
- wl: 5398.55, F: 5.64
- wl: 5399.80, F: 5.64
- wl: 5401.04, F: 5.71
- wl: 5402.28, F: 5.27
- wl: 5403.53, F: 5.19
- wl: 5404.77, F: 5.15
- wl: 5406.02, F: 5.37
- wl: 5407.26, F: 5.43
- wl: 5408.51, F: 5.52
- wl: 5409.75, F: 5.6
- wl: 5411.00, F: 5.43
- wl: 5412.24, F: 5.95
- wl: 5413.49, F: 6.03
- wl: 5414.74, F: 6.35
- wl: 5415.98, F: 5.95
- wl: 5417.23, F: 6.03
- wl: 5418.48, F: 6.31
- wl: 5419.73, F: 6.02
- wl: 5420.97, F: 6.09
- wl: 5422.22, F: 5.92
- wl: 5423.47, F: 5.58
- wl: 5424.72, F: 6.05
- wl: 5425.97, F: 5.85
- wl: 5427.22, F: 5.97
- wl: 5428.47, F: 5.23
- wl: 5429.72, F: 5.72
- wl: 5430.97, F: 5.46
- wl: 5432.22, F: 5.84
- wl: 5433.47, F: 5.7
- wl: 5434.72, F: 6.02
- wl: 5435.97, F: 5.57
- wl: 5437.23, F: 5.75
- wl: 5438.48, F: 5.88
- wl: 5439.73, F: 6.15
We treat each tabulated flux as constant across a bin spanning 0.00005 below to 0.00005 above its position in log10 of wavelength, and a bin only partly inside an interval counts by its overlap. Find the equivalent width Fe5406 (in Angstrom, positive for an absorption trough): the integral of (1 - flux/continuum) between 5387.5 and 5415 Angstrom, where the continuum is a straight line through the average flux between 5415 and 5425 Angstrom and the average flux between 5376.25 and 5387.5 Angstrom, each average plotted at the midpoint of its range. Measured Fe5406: 1.8 Angstrom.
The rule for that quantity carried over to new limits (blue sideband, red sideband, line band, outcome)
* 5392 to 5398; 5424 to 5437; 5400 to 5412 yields 0.85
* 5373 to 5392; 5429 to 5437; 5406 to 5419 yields 0.09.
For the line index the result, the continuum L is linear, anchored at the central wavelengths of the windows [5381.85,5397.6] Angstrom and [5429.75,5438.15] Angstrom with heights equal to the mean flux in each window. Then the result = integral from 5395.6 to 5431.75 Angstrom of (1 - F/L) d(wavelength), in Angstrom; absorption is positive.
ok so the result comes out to 0.7 Angstrom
